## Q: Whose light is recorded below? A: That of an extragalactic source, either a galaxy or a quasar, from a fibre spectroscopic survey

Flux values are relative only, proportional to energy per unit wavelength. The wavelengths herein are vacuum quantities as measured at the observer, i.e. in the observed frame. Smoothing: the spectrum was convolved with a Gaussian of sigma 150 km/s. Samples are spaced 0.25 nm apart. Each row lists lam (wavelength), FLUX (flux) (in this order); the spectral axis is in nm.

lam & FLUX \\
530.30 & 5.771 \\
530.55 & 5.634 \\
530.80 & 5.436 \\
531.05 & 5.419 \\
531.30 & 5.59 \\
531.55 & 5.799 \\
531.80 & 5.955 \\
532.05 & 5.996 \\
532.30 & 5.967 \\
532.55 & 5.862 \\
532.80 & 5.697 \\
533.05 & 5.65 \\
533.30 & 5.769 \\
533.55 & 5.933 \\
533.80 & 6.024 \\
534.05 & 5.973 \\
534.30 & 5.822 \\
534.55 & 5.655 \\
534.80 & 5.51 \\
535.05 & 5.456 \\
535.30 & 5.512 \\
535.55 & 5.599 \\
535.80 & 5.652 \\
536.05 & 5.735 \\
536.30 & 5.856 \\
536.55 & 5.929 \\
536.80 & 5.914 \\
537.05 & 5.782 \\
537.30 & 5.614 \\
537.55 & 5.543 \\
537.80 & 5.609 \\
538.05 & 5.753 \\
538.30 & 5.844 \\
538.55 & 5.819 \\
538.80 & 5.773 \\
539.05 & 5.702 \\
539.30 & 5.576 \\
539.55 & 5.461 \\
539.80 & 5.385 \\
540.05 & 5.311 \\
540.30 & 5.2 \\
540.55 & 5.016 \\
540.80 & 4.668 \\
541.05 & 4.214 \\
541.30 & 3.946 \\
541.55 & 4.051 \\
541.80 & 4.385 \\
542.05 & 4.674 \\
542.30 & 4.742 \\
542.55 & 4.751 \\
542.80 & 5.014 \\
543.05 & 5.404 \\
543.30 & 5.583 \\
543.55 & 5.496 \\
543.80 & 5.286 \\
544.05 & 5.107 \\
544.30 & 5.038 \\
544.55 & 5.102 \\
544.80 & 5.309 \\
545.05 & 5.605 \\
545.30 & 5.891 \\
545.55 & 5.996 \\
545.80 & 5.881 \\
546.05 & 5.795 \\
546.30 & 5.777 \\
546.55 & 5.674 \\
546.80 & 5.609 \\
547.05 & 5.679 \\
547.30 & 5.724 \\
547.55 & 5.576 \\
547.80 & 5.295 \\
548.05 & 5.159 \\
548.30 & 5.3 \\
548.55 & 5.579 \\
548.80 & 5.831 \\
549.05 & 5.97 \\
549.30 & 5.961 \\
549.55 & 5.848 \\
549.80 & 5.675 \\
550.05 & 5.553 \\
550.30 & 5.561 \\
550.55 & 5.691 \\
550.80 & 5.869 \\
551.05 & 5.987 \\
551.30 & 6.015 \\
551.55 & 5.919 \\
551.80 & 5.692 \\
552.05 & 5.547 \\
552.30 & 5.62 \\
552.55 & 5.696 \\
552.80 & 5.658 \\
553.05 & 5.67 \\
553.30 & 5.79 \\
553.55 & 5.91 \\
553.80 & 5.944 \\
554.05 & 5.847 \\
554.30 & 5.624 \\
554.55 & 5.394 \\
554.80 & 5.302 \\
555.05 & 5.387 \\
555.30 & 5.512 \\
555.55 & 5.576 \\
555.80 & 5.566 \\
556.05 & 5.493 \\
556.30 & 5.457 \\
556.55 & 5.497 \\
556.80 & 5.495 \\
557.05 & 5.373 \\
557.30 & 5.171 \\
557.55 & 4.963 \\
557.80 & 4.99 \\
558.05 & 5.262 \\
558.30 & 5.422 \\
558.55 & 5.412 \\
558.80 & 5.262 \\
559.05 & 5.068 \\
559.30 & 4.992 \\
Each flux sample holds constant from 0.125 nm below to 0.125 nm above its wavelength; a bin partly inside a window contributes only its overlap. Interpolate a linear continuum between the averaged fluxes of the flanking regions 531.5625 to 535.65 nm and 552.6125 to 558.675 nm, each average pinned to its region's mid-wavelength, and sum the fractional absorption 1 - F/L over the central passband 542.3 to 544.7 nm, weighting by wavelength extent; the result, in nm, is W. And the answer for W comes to 0.20 nm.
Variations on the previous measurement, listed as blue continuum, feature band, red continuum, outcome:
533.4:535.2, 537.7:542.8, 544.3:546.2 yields 0.53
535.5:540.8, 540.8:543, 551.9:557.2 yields 0.43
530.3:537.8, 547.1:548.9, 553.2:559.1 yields 0.02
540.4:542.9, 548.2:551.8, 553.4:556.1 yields -0.38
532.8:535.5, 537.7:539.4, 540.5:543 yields -0.23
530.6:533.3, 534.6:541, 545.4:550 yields 0.18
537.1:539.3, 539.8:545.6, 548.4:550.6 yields 0.70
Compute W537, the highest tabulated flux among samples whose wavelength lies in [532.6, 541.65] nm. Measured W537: 6.024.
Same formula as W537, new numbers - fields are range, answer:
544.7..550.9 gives 5.996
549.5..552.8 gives 6.015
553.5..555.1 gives 5.944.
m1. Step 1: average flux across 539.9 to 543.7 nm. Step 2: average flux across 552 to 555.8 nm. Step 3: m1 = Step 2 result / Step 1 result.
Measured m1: 1.2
